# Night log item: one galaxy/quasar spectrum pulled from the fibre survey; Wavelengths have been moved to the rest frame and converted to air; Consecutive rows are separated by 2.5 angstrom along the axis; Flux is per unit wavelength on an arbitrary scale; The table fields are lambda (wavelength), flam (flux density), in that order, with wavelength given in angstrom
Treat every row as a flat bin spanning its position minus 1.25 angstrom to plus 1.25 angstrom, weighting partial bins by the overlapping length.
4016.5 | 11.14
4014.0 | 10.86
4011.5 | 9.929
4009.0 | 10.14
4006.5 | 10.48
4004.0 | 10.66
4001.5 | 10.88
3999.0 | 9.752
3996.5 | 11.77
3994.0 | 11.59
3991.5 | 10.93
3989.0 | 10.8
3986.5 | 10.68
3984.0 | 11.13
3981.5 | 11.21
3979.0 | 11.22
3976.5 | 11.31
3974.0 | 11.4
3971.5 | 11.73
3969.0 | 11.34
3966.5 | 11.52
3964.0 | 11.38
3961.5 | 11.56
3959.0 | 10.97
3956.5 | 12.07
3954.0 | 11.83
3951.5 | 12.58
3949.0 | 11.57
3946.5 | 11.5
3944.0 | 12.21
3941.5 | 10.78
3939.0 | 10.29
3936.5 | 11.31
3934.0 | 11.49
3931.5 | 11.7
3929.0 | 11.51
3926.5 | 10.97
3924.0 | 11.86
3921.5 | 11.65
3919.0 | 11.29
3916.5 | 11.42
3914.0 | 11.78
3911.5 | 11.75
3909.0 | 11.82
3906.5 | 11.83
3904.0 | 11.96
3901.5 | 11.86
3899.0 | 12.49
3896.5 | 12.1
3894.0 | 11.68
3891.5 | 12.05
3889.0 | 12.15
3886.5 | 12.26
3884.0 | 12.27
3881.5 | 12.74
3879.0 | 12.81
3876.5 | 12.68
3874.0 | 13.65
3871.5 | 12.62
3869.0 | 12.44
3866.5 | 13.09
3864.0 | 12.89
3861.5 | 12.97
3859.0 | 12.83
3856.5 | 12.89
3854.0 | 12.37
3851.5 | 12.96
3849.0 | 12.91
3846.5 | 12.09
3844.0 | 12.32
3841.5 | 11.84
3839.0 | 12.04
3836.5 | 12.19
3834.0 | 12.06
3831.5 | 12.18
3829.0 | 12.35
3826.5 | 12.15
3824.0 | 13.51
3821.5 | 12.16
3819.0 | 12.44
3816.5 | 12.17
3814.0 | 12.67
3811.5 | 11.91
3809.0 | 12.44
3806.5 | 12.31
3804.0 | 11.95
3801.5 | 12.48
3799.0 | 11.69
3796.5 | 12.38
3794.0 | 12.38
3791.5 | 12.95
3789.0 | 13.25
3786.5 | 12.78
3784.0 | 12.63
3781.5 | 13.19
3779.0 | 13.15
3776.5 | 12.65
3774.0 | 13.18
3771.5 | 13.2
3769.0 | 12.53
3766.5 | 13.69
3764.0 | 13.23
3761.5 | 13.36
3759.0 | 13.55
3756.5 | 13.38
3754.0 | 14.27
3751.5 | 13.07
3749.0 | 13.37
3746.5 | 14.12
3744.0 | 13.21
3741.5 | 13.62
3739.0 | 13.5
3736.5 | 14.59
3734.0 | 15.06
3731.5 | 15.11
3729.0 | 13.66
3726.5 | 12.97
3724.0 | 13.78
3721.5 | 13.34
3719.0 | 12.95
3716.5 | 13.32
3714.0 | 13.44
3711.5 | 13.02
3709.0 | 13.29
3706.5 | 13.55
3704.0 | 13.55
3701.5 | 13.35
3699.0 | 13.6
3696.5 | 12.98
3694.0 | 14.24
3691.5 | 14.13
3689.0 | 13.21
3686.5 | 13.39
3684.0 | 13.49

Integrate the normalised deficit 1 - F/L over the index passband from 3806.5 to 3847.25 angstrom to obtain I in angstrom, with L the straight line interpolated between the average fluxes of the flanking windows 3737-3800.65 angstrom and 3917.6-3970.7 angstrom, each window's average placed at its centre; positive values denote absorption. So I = 1.0 angstrom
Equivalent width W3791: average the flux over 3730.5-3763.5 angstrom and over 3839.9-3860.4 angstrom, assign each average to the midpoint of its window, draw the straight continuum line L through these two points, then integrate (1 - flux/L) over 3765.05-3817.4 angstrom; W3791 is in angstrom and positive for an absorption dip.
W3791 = 2.5 angstrom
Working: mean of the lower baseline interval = 13.8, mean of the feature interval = 12.7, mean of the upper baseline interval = 12.5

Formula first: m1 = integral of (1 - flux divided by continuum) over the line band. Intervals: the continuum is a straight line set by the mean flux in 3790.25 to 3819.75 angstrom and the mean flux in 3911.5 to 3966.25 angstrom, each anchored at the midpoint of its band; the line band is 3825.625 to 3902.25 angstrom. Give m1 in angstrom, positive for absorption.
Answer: -3.2 angstrom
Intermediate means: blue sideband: 12.3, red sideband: 11.5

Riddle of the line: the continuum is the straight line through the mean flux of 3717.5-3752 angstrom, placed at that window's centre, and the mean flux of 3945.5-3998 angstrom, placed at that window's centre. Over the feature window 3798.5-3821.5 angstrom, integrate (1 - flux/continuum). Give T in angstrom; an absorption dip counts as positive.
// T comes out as 1.4 angstrom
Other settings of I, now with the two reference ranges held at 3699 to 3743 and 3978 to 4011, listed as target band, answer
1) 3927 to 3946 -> 0.2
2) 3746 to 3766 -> -0.4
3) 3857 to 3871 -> -0.8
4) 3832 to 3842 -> 0.3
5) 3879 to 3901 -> -0.6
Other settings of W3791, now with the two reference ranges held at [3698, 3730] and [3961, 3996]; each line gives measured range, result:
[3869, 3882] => -0.83 angstrom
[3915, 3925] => 0.16 angstrom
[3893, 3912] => -0.11 angstrom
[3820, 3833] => 0.02 angstrom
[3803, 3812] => 0.32 angstrom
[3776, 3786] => -0.06 angstrom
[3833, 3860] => -0.20 angstrom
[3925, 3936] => 0.22 angstrom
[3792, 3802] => 0.35 angstrom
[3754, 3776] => -0.57 angstrom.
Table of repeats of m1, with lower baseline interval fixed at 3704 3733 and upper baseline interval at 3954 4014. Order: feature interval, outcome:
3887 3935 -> -0.1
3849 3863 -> -0.6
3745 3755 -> -0.3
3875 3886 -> -0.5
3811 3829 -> 0.2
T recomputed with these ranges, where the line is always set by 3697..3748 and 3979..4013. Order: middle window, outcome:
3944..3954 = -0.6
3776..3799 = 0.4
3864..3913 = -1.8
